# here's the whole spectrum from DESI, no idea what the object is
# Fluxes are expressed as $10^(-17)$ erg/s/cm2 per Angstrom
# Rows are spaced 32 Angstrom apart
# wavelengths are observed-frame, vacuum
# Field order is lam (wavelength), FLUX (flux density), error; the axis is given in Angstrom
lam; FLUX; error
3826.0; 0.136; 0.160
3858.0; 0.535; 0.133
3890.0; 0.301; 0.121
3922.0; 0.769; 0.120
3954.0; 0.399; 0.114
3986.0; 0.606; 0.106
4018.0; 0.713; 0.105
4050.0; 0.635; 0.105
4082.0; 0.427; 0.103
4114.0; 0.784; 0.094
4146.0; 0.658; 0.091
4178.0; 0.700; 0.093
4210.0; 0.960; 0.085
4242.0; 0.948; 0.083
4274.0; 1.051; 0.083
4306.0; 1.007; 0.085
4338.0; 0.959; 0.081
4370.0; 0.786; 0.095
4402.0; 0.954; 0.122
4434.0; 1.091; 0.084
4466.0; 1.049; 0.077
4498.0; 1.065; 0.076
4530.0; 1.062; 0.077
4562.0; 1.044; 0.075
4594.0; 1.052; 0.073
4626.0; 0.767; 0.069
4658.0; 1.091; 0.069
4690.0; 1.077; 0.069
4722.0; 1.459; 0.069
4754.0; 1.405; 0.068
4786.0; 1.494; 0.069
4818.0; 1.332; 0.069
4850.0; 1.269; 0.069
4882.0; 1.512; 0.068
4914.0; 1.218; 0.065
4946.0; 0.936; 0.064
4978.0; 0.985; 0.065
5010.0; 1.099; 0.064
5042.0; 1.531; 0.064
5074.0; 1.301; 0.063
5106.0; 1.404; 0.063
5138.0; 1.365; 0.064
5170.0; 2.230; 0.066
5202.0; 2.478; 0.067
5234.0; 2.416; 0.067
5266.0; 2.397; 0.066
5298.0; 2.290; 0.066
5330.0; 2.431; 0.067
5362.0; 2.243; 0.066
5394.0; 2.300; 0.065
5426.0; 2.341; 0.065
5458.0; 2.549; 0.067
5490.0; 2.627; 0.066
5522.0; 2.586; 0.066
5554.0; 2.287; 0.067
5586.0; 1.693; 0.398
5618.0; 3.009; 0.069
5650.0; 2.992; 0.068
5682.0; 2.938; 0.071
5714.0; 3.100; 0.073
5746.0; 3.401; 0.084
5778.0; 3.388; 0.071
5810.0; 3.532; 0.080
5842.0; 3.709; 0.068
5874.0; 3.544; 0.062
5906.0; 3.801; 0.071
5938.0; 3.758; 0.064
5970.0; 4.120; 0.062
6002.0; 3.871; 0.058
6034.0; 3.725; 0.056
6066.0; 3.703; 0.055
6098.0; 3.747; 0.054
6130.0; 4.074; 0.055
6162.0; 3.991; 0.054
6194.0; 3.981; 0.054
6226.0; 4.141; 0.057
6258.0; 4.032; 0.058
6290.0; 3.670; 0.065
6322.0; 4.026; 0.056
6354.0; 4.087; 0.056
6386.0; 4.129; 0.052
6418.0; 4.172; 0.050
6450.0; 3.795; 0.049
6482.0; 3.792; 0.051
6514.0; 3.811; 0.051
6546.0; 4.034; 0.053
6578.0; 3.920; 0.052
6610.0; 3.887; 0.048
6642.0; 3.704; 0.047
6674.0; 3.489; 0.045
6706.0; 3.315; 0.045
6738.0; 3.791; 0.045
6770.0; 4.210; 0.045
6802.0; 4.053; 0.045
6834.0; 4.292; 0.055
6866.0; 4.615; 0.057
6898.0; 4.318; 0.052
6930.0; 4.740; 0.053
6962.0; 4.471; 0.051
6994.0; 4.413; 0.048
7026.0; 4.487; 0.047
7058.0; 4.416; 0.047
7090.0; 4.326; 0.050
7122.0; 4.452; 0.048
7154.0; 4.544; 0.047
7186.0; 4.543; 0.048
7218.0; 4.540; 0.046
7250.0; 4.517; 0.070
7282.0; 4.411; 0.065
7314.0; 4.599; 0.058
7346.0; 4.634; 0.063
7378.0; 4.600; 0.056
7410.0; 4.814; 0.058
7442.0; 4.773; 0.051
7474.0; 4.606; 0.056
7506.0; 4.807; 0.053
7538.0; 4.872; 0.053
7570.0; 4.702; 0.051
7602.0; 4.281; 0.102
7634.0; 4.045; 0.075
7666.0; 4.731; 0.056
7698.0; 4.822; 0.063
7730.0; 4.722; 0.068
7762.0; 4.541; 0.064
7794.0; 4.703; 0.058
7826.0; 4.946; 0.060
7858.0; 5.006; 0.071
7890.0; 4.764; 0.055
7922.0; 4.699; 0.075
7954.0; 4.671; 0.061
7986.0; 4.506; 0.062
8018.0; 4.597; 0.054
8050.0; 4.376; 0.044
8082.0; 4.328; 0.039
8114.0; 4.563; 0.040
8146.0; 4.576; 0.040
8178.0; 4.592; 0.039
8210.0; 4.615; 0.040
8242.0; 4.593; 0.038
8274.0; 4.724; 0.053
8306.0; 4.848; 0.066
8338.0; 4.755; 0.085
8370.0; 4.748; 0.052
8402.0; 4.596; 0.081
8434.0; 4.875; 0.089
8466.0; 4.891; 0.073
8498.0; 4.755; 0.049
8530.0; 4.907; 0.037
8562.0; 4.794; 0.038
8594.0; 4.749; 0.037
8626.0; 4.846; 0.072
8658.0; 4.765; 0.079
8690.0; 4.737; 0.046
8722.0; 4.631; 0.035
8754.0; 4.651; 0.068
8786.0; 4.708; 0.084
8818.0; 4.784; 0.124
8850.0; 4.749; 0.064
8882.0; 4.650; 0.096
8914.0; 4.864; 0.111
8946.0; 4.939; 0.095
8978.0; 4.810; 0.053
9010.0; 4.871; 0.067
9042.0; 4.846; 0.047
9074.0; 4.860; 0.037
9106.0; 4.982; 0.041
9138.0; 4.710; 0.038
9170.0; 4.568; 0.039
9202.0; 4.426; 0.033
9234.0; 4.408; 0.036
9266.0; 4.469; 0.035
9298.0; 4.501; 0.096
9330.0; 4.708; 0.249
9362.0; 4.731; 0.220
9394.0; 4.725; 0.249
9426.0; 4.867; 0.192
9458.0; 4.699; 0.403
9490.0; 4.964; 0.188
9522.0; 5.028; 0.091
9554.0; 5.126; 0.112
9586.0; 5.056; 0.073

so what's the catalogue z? 0.29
